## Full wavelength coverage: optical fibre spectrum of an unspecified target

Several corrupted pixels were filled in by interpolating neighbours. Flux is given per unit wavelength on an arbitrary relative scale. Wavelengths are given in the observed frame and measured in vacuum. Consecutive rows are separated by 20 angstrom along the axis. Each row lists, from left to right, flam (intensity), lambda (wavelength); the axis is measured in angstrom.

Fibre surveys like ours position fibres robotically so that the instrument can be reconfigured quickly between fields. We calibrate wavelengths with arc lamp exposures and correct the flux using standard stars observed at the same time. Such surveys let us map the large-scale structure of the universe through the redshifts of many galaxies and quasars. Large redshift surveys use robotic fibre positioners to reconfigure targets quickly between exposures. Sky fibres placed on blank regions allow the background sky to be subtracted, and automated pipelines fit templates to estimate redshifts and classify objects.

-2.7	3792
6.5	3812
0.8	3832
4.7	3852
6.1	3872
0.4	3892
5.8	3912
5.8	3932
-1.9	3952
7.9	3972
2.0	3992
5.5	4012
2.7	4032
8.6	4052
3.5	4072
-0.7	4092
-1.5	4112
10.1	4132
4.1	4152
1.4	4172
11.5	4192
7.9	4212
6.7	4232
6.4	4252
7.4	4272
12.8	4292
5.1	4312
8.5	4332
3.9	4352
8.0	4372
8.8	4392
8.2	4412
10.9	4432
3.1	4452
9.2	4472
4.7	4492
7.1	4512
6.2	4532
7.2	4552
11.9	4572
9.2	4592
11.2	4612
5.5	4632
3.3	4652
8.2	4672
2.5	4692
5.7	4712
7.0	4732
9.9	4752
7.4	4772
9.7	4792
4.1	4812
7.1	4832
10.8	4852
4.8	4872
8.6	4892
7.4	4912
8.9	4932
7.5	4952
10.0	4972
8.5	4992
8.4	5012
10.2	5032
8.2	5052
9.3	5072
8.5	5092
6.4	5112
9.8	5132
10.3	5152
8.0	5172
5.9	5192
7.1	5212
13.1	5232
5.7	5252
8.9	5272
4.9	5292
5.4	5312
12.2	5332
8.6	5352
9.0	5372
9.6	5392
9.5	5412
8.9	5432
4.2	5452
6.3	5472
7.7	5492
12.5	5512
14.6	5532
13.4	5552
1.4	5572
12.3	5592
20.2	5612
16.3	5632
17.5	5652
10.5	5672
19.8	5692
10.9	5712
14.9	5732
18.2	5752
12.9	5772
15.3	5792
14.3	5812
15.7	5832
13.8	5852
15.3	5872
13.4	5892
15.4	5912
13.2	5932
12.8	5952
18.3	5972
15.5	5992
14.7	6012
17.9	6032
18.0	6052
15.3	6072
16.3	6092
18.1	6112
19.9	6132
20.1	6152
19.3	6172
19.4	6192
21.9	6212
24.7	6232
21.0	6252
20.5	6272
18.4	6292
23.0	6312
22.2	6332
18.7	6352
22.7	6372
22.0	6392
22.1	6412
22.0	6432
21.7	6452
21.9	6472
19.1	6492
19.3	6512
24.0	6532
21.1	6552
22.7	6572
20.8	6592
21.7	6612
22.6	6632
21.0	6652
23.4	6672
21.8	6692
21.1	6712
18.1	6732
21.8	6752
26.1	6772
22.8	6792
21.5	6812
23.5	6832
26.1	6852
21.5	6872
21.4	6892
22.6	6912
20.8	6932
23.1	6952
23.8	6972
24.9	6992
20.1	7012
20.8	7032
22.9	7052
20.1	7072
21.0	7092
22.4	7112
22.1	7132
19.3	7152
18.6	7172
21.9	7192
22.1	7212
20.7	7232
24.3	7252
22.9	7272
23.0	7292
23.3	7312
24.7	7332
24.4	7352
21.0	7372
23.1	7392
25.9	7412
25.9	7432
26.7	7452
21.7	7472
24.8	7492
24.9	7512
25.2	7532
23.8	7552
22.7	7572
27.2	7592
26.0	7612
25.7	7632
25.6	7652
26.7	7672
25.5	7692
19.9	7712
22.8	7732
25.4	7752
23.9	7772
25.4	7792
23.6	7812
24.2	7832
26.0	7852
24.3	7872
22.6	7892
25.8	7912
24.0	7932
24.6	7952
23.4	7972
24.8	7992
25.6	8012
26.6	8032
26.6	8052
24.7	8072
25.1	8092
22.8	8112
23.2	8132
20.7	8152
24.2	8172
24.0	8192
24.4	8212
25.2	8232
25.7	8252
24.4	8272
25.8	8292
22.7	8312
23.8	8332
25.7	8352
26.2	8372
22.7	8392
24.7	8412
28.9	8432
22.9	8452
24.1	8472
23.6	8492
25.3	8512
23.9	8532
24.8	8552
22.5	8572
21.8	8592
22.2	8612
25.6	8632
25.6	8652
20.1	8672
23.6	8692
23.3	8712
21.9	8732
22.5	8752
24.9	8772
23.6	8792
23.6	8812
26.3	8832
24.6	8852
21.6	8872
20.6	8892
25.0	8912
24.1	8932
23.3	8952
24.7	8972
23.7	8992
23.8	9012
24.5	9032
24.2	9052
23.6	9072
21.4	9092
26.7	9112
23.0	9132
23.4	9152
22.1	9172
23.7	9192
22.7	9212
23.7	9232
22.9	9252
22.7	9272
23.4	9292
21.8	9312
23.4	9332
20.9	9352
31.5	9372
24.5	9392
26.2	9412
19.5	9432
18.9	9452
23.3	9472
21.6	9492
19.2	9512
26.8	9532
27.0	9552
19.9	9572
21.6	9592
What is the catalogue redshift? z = 0.383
